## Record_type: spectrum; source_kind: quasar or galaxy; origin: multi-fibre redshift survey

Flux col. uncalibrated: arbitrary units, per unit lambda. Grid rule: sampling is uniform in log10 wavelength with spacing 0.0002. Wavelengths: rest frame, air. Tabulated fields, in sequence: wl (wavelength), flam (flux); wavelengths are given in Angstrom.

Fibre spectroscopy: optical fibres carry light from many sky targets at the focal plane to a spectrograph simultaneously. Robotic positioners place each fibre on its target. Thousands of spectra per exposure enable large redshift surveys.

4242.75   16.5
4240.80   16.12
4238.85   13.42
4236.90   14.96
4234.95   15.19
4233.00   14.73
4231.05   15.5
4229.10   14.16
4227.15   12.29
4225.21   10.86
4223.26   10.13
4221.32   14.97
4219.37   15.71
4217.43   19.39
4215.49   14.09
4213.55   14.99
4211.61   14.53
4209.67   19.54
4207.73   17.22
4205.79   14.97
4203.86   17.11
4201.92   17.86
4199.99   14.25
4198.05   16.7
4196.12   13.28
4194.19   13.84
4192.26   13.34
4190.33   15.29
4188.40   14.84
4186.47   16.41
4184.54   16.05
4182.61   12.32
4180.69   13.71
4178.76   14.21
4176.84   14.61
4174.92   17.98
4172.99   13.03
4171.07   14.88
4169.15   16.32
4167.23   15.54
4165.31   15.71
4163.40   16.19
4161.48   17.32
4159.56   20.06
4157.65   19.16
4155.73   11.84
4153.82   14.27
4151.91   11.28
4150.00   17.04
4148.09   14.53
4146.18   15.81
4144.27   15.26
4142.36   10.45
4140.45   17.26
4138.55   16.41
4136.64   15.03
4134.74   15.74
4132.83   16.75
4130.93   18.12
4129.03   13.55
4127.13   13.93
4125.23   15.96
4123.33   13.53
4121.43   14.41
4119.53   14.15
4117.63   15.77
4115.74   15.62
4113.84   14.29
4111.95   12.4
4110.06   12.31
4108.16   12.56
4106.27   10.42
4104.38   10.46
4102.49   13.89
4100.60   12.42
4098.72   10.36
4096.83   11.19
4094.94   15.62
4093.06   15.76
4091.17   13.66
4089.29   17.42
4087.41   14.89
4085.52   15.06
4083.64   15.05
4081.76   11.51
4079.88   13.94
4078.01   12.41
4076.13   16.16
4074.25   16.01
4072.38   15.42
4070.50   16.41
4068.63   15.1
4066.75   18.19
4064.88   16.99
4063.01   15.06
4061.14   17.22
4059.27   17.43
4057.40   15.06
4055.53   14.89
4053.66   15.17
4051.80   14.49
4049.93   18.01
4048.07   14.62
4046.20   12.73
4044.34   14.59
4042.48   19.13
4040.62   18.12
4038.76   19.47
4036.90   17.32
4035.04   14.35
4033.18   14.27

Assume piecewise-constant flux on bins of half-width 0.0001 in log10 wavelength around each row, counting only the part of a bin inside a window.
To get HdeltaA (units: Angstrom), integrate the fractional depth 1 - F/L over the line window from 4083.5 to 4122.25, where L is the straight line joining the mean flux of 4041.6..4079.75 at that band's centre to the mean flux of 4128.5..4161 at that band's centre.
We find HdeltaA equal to 4.8 Angstrom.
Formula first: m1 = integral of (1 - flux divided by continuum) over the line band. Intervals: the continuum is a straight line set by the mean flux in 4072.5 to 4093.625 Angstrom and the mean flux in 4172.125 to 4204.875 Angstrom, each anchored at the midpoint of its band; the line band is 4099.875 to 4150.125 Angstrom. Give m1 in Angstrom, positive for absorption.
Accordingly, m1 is 1.7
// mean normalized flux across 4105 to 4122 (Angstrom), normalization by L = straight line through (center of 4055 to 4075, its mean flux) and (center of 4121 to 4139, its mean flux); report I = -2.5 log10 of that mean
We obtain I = 0.16 mag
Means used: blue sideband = 16.2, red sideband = 15.3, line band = 13.5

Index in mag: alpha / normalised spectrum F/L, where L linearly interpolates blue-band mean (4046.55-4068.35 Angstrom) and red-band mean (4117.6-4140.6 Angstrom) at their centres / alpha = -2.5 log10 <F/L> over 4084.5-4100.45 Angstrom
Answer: 0.11 mag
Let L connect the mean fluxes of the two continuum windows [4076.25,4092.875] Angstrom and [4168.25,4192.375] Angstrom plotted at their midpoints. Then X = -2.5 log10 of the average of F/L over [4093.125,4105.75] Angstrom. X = 0.16 mag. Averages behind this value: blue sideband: 14.4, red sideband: 14.9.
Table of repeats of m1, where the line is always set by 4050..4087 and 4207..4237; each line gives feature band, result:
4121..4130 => 0.55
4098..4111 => 2.96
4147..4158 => 0.48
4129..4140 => -0.74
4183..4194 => 0.03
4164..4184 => 0.20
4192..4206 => -0.31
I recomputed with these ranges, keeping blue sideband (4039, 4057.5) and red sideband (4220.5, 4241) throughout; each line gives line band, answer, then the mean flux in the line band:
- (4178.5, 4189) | -0.023 mag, 14.6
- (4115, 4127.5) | 0.016 mag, 14.8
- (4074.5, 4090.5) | 0.062 mag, 14.6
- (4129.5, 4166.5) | -0.069 mag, 15.7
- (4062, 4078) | -0.024 mag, 16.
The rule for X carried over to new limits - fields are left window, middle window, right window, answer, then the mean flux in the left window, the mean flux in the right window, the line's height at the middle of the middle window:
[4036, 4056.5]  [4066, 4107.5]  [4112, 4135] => 0.11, 16.2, 15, 15.6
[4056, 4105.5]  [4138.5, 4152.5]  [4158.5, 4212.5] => 0.04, 14.7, 15.6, 15.3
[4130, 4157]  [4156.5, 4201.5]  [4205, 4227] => -0.03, 15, 15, 15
